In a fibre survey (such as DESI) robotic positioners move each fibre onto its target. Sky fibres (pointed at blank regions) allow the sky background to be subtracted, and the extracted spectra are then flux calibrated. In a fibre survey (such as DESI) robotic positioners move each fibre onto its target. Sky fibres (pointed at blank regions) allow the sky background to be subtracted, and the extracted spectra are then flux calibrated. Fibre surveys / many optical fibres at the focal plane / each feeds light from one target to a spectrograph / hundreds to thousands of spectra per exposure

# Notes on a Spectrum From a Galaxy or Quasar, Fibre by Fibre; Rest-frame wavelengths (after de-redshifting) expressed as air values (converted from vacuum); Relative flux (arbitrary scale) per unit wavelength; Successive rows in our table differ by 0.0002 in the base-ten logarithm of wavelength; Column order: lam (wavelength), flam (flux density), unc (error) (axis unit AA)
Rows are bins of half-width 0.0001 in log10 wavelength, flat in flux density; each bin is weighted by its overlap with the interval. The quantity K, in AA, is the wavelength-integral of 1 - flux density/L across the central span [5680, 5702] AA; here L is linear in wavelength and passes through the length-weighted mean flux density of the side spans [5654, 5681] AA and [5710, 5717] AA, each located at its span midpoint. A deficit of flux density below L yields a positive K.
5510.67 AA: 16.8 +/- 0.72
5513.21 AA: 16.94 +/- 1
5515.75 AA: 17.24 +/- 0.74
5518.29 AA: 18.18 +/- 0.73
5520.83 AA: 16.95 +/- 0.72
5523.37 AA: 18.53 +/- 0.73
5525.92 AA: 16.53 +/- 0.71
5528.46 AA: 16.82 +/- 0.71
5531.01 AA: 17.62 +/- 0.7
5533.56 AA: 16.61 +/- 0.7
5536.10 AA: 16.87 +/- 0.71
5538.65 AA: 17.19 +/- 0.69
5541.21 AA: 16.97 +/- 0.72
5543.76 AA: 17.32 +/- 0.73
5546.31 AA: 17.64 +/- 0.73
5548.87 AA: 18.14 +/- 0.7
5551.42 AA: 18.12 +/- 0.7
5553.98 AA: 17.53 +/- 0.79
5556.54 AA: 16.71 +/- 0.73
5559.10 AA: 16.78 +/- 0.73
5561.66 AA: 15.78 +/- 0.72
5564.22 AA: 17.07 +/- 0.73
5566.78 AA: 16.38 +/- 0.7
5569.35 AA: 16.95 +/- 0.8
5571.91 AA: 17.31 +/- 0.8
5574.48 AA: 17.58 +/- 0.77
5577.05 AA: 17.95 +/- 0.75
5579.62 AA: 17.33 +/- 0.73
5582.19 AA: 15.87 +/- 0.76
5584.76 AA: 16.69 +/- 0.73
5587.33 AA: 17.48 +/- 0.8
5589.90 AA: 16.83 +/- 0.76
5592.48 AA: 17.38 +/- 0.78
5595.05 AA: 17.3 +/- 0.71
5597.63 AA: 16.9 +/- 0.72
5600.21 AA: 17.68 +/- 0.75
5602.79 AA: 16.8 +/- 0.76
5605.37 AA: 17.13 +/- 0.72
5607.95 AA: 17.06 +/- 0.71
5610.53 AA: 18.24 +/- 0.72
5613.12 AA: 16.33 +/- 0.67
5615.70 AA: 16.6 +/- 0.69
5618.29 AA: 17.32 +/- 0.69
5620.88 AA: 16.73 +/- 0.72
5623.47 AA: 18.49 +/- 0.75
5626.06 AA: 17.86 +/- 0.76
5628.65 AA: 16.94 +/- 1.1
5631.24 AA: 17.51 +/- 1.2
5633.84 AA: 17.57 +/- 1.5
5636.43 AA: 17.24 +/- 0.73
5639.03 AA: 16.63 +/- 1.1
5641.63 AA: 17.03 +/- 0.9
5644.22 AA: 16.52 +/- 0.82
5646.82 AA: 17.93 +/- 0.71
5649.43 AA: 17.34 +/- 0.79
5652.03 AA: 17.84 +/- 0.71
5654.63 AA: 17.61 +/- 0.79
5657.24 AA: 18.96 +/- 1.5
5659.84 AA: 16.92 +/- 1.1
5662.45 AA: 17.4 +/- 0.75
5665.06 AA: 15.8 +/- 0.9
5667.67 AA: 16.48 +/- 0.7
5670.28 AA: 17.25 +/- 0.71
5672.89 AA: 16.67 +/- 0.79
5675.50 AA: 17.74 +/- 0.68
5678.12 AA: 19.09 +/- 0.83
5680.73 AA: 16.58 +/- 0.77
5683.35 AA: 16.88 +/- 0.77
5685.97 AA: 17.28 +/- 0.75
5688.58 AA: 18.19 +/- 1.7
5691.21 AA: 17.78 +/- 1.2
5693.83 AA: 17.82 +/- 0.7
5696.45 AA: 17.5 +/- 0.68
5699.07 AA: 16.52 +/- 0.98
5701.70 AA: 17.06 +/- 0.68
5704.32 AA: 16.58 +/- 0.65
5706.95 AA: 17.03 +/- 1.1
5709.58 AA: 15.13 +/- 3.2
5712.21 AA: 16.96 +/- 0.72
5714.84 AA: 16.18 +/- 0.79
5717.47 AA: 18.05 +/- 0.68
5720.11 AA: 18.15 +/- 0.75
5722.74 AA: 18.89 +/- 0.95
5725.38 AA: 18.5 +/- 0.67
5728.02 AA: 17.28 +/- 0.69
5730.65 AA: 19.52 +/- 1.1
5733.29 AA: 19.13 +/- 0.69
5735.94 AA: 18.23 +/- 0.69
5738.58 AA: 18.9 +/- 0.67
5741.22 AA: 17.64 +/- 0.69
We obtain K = -0.5 AA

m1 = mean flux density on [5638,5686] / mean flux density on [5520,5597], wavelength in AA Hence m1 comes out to 1.01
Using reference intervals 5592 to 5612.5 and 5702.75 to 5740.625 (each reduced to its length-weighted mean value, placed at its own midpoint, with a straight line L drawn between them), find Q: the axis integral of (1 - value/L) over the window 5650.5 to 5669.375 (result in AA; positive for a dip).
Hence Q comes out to 0.2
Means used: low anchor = 17.3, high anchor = 17.7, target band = 17.3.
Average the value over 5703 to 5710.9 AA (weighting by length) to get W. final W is 16.3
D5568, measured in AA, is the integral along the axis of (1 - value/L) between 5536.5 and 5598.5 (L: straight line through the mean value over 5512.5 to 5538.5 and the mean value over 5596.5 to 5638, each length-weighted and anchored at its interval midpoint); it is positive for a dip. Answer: 0.4 AA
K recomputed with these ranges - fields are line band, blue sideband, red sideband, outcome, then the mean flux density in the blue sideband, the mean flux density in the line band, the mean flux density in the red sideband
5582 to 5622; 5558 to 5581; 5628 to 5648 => 0.1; 17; 17.1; 17.2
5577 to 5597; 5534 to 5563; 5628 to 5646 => 0.1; 17.2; 17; 17.1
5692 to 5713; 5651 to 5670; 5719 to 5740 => 1.4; 17.3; 16.8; 18.6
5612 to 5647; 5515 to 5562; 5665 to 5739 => 0.5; 17.3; 17.2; 17.5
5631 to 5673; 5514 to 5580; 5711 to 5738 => 1.2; 17.2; 17.2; 18.1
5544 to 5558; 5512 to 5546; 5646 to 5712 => -0.3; 17.2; 17.6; 17.2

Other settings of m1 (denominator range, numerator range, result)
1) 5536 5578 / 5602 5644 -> 1.00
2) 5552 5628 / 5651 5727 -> 1.01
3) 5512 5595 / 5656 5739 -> 1.02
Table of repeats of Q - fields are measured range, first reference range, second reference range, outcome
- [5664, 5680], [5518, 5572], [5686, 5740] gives 0.34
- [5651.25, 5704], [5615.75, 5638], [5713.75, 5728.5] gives 0.93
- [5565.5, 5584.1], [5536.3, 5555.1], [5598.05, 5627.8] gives 0.40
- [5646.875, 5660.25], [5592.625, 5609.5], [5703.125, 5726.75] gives -0.45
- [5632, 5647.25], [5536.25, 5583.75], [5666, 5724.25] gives 0.08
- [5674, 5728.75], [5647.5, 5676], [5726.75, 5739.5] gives 1.89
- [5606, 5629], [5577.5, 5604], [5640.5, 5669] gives -0.21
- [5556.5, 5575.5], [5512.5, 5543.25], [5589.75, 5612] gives 0.47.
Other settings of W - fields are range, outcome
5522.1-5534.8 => 17.2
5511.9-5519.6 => 17.4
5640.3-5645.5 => 16.8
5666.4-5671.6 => 16.9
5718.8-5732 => 18.5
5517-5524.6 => 17.9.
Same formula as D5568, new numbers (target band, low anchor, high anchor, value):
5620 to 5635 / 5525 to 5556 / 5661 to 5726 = -0.2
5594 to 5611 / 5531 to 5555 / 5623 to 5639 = 0.2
